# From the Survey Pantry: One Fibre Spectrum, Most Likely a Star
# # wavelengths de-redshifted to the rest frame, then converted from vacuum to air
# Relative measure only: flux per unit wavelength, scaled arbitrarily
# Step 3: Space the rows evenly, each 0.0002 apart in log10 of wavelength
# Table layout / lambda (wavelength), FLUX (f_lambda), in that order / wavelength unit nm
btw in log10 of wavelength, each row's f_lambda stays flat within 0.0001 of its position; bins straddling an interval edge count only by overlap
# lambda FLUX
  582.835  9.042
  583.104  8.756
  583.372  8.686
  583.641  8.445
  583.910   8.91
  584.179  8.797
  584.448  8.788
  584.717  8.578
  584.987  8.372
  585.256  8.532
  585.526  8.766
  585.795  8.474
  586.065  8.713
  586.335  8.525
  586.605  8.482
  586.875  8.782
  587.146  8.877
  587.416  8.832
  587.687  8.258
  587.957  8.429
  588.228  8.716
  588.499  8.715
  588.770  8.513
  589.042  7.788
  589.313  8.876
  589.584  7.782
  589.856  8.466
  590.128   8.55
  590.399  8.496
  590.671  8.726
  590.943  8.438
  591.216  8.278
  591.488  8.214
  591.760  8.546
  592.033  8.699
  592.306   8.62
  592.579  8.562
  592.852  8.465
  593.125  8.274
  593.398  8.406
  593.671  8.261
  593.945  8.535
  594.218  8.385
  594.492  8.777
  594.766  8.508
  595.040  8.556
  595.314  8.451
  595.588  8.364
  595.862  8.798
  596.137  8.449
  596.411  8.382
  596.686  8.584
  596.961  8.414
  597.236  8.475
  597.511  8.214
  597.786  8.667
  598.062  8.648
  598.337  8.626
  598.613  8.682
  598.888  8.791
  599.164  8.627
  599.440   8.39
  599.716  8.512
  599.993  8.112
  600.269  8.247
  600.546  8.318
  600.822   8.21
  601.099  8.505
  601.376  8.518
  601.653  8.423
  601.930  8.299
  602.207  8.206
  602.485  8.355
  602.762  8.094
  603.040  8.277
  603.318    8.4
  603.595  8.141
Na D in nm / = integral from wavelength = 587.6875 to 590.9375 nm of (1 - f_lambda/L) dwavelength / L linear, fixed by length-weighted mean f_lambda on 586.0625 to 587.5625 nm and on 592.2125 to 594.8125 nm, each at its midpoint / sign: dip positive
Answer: 0.06 nm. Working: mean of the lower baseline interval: 8.7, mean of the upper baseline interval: 8.48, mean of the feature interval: 8.45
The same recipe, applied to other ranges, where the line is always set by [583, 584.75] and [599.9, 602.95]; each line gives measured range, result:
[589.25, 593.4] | 0.041 nm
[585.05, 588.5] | 0.014 nm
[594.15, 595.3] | -0.013 nm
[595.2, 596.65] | -0.011 nm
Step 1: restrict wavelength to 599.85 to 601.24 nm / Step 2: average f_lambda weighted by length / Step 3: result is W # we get 8.28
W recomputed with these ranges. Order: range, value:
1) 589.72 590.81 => 8.56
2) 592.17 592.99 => 8.55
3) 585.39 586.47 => 8.62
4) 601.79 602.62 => 8.28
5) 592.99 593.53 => 8.34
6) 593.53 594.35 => 8.4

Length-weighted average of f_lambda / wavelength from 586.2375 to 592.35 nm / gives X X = 8.5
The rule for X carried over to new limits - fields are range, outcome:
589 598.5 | 8.47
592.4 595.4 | 8.47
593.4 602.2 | 8.47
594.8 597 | 8.5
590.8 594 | 8.44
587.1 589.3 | 8.52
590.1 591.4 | 8.49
